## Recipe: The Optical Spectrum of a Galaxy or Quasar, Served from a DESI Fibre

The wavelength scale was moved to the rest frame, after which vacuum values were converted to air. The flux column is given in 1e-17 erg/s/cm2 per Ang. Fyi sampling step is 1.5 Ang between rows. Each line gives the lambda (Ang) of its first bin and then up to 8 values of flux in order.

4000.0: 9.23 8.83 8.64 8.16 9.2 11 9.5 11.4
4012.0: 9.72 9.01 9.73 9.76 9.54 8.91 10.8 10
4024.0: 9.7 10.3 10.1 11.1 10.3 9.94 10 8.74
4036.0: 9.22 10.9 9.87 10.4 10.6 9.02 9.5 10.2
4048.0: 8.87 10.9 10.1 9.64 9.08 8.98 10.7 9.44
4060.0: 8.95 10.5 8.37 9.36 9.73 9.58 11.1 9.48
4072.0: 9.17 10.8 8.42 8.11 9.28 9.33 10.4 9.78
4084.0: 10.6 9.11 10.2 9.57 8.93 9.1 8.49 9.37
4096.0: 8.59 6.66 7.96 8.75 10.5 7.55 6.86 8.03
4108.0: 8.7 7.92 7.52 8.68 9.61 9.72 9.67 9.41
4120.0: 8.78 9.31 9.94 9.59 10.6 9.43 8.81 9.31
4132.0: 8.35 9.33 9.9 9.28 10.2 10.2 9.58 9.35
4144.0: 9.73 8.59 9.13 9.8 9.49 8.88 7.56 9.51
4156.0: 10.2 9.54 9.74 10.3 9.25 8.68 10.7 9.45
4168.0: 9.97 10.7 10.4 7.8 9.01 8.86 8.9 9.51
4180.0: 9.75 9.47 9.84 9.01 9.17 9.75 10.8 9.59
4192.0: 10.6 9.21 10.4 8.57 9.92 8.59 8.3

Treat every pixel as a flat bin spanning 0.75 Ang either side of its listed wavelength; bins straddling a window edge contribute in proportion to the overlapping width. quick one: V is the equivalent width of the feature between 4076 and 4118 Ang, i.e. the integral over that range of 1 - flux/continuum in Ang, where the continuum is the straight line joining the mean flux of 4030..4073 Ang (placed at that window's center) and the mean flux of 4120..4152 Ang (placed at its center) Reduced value 3.0 Ang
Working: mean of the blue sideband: 9.74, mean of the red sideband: 9.46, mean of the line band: 8.9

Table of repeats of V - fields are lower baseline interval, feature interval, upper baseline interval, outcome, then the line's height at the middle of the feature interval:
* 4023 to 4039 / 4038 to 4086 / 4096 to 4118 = -1.5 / 9.38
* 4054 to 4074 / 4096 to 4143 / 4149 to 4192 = 2.8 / 9.59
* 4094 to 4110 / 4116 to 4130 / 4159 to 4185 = -1.4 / 8.63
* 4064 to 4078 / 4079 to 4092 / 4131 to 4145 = -0.2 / 9.52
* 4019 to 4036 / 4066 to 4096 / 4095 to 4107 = -3.0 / 8.64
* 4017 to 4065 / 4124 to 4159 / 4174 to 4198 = 0.8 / 9.64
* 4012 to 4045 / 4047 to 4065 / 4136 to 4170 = 0.4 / 9.81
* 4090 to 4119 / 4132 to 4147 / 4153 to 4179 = -0.6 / 9.11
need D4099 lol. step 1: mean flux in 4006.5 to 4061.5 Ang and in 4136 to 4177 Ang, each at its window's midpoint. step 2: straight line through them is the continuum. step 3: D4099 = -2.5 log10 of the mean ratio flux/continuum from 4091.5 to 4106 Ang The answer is 0.16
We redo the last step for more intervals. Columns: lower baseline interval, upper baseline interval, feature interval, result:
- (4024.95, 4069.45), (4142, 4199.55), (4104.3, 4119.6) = 0.12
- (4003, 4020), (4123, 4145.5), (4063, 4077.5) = 0.01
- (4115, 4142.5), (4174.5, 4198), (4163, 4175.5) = 0.00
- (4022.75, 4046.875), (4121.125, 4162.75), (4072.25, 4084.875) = 0.02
